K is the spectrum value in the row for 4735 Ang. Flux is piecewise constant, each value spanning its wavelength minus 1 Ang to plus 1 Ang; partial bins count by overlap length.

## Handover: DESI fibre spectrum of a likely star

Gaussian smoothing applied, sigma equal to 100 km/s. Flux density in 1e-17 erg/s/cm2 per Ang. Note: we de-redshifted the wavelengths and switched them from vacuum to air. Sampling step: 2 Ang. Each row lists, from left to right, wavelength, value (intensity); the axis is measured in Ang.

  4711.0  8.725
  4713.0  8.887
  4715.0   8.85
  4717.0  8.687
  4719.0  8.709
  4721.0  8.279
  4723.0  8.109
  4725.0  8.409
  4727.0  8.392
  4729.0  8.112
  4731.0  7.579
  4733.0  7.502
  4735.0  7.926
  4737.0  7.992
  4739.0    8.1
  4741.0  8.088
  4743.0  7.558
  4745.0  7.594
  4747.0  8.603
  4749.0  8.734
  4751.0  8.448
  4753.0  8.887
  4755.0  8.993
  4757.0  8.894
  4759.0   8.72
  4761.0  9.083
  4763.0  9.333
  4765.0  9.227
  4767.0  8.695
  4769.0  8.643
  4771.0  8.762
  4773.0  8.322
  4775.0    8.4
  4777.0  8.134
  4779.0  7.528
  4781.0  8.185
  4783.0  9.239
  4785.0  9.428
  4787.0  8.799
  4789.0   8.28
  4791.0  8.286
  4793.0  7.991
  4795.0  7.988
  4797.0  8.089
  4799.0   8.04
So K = 7.926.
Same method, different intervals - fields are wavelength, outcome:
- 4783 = 9.239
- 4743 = 7.558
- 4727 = 8.392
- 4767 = 8.695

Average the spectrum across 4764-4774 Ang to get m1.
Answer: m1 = 8.73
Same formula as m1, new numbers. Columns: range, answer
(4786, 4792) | 8.46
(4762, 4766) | 9.28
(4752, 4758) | 8.92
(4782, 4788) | 9.16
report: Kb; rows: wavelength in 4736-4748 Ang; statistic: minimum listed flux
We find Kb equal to 7.558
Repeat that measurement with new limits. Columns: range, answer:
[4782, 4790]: 8.28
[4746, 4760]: 8.448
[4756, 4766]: 8.72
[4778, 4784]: 7.528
